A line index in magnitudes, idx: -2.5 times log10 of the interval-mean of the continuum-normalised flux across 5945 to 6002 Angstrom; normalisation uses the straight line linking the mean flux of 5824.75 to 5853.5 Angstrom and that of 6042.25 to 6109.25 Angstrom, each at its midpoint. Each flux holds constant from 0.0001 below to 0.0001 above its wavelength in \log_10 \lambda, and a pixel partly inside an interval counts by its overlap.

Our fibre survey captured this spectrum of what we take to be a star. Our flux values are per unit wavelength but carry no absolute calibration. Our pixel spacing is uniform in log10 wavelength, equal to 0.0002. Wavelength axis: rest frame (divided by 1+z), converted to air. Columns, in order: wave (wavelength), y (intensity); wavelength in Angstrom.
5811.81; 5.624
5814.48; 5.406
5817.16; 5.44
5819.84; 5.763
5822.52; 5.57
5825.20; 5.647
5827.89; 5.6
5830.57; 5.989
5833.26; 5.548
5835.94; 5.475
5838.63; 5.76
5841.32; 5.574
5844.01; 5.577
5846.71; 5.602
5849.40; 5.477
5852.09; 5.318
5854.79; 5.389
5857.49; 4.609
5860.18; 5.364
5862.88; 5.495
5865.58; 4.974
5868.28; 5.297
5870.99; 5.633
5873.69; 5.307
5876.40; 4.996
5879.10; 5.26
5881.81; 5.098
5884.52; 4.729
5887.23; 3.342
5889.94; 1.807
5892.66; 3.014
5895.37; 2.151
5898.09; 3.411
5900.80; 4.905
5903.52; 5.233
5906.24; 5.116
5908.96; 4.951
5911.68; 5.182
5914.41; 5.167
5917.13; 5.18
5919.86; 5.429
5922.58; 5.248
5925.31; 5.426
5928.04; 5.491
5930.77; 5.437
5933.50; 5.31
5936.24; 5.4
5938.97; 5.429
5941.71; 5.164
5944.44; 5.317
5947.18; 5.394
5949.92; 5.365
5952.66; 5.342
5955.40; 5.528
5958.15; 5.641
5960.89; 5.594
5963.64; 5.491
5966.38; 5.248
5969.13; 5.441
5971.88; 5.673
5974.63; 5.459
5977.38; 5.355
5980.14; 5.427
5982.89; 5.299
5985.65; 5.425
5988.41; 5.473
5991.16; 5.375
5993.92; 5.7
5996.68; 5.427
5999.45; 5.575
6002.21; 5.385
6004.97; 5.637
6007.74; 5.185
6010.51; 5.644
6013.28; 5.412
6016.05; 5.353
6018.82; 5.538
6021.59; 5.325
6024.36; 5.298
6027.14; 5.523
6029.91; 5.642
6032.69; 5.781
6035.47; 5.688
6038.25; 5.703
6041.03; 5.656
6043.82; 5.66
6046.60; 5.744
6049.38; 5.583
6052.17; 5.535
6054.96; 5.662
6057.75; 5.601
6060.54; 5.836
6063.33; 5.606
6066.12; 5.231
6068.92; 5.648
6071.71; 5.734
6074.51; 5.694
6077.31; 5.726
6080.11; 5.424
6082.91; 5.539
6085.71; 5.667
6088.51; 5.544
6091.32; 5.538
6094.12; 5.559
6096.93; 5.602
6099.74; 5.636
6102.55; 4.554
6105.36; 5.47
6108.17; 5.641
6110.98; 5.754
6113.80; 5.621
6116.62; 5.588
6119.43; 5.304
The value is 0.02 mag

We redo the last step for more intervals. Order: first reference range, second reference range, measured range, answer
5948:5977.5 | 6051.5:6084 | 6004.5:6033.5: 0.013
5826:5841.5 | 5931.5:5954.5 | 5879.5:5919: 0.268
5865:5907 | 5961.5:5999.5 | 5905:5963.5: -0.089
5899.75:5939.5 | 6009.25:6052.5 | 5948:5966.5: -0.022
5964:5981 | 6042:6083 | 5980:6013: 0.005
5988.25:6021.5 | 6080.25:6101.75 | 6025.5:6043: -0.031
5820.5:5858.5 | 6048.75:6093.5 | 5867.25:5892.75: 0.223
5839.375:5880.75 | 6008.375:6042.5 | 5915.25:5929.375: 0.012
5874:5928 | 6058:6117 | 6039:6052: -0.064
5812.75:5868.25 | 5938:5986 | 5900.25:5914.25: 0.073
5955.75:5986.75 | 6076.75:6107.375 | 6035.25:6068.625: -0.030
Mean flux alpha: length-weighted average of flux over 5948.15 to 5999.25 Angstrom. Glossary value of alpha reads 5.46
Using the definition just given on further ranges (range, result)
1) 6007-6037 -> 5.5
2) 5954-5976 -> 5.51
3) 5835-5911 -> 4.81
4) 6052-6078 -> 5.63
